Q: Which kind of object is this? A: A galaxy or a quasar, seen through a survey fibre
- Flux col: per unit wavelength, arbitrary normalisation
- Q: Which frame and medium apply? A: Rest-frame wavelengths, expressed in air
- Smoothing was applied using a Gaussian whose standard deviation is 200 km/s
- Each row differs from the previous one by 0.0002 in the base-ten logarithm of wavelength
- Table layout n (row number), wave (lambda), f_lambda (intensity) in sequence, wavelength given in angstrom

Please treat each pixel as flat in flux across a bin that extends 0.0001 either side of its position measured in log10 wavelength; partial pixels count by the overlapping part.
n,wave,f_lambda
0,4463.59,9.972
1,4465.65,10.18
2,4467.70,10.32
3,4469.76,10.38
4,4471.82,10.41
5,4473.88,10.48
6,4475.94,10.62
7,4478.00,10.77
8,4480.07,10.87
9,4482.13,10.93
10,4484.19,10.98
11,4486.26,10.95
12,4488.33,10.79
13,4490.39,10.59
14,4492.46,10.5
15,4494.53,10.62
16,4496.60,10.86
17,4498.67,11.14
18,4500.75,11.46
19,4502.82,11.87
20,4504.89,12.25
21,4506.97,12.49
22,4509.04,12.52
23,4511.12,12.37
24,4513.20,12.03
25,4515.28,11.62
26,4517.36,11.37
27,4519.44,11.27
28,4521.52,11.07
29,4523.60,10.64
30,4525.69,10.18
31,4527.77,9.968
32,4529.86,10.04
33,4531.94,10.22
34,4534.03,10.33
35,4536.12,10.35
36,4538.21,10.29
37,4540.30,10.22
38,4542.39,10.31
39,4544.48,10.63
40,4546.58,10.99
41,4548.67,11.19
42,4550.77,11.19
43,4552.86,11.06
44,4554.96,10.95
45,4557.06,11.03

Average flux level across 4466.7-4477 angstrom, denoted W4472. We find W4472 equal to 10.4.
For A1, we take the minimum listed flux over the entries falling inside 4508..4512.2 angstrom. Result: 12.37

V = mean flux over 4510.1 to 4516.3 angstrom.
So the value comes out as 12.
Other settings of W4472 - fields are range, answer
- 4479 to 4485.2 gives 10.9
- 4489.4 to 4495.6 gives 10.6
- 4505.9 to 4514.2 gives 12.3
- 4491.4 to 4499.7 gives 10.8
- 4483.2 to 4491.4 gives 10.8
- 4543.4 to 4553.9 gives 11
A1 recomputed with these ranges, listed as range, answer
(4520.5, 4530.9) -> 9.968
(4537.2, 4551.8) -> 10.22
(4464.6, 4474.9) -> 10.18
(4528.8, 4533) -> 10.04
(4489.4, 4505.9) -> 10.5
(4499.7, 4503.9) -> 11.46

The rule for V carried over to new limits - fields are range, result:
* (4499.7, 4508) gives 12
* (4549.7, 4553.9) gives 11.1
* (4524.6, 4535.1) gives 10.1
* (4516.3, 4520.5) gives 11.3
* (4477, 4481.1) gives 10.8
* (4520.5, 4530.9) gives 10.4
